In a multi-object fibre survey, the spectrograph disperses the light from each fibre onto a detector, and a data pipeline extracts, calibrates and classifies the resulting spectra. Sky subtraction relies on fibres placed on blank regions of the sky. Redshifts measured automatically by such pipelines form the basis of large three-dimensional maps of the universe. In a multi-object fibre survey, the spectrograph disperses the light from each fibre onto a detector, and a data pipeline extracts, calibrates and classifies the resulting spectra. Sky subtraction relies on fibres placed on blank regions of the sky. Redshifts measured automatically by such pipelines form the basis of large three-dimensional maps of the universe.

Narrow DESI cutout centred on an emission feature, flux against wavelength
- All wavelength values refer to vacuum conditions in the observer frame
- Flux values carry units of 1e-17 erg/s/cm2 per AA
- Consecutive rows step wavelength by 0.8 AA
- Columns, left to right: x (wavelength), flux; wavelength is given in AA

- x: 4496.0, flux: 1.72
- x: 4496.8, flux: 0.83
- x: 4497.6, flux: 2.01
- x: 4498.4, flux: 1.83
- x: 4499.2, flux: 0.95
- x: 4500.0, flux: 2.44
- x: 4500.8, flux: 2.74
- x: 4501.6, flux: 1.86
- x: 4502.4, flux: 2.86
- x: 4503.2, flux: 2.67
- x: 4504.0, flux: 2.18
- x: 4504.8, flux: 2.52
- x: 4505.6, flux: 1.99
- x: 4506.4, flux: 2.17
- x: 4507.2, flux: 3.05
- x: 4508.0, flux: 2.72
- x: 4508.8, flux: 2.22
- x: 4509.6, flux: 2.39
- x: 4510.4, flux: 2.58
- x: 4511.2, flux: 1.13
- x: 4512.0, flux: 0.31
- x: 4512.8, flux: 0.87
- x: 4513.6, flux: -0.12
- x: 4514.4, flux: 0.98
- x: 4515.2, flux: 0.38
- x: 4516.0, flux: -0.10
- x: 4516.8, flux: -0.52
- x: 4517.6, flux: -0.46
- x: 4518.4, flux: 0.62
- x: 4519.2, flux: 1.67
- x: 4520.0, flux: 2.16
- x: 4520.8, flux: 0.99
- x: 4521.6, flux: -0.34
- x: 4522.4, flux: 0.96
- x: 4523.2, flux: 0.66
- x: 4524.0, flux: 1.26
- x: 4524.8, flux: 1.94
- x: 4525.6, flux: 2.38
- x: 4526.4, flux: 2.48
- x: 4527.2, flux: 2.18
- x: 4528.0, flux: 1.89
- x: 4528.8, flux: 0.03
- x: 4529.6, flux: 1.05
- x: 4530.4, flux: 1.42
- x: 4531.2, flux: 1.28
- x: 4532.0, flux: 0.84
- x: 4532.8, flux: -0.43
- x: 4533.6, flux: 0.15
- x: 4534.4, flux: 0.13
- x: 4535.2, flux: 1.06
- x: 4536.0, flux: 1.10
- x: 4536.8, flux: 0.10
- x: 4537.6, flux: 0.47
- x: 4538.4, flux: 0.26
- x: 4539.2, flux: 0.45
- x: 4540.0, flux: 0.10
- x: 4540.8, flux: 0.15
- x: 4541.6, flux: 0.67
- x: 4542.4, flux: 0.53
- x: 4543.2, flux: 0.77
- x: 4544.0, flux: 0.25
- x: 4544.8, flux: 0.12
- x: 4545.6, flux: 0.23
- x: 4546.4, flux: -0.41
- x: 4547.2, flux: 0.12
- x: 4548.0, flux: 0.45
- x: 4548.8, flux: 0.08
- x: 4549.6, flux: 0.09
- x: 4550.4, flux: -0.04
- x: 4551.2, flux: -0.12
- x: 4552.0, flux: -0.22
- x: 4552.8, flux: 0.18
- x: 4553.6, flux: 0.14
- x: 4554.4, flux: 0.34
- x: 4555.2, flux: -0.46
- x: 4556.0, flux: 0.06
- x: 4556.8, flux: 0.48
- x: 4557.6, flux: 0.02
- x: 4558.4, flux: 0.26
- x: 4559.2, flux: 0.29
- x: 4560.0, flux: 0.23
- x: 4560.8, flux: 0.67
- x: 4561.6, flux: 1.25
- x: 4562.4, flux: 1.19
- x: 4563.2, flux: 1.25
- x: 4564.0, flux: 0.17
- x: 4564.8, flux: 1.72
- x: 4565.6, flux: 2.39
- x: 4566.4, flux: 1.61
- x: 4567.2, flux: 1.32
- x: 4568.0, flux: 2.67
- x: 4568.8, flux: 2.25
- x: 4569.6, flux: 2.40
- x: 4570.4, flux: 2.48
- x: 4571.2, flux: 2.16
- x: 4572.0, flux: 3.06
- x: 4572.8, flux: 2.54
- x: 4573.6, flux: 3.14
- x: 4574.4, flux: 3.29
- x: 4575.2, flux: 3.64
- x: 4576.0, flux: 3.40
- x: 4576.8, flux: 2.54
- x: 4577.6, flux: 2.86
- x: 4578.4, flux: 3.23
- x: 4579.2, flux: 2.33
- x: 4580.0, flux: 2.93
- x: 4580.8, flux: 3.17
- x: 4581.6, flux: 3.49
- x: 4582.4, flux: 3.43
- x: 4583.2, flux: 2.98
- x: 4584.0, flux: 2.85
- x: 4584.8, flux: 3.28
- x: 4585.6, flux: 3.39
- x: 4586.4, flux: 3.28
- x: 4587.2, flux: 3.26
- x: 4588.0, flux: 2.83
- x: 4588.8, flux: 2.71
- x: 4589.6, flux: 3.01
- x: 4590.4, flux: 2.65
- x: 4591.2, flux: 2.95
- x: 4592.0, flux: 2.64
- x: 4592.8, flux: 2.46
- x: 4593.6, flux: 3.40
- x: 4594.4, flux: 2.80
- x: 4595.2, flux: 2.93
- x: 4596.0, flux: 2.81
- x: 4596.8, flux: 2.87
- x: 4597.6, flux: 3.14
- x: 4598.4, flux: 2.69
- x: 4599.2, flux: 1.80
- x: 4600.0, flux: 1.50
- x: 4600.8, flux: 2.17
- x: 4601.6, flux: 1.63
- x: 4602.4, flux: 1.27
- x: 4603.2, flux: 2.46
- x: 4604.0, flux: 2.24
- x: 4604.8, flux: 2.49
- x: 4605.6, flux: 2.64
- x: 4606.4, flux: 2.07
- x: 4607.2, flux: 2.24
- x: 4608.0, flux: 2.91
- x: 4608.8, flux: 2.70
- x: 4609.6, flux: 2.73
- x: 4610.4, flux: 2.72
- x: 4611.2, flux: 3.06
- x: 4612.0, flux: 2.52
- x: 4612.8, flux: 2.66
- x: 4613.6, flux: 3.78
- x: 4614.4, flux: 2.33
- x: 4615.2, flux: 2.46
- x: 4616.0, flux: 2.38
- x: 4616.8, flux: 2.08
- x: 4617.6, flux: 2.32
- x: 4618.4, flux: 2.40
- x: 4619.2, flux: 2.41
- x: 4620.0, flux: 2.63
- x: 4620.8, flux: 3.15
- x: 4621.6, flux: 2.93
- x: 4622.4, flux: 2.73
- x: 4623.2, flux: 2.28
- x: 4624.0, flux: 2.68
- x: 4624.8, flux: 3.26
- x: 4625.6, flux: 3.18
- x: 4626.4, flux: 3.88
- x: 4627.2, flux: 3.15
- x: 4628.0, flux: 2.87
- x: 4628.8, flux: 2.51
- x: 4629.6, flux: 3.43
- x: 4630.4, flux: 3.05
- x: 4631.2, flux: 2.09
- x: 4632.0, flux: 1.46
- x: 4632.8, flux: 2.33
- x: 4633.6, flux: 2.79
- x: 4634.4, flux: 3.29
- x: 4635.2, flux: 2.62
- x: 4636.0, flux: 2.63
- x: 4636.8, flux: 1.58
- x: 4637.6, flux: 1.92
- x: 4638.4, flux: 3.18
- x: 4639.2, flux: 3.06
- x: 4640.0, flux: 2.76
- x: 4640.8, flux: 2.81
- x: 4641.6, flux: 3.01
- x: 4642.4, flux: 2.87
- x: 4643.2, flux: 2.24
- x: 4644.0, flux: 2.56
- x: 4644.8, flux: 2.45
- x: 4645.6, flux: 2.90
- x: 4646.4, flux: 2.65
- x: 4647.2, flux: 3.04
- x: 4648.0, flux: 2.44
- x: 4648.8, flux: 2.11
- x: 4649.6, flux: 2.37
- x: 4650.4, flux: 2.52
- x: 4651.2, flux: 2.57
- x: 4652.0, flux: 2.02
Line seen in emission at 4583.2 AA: Ly-alpha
